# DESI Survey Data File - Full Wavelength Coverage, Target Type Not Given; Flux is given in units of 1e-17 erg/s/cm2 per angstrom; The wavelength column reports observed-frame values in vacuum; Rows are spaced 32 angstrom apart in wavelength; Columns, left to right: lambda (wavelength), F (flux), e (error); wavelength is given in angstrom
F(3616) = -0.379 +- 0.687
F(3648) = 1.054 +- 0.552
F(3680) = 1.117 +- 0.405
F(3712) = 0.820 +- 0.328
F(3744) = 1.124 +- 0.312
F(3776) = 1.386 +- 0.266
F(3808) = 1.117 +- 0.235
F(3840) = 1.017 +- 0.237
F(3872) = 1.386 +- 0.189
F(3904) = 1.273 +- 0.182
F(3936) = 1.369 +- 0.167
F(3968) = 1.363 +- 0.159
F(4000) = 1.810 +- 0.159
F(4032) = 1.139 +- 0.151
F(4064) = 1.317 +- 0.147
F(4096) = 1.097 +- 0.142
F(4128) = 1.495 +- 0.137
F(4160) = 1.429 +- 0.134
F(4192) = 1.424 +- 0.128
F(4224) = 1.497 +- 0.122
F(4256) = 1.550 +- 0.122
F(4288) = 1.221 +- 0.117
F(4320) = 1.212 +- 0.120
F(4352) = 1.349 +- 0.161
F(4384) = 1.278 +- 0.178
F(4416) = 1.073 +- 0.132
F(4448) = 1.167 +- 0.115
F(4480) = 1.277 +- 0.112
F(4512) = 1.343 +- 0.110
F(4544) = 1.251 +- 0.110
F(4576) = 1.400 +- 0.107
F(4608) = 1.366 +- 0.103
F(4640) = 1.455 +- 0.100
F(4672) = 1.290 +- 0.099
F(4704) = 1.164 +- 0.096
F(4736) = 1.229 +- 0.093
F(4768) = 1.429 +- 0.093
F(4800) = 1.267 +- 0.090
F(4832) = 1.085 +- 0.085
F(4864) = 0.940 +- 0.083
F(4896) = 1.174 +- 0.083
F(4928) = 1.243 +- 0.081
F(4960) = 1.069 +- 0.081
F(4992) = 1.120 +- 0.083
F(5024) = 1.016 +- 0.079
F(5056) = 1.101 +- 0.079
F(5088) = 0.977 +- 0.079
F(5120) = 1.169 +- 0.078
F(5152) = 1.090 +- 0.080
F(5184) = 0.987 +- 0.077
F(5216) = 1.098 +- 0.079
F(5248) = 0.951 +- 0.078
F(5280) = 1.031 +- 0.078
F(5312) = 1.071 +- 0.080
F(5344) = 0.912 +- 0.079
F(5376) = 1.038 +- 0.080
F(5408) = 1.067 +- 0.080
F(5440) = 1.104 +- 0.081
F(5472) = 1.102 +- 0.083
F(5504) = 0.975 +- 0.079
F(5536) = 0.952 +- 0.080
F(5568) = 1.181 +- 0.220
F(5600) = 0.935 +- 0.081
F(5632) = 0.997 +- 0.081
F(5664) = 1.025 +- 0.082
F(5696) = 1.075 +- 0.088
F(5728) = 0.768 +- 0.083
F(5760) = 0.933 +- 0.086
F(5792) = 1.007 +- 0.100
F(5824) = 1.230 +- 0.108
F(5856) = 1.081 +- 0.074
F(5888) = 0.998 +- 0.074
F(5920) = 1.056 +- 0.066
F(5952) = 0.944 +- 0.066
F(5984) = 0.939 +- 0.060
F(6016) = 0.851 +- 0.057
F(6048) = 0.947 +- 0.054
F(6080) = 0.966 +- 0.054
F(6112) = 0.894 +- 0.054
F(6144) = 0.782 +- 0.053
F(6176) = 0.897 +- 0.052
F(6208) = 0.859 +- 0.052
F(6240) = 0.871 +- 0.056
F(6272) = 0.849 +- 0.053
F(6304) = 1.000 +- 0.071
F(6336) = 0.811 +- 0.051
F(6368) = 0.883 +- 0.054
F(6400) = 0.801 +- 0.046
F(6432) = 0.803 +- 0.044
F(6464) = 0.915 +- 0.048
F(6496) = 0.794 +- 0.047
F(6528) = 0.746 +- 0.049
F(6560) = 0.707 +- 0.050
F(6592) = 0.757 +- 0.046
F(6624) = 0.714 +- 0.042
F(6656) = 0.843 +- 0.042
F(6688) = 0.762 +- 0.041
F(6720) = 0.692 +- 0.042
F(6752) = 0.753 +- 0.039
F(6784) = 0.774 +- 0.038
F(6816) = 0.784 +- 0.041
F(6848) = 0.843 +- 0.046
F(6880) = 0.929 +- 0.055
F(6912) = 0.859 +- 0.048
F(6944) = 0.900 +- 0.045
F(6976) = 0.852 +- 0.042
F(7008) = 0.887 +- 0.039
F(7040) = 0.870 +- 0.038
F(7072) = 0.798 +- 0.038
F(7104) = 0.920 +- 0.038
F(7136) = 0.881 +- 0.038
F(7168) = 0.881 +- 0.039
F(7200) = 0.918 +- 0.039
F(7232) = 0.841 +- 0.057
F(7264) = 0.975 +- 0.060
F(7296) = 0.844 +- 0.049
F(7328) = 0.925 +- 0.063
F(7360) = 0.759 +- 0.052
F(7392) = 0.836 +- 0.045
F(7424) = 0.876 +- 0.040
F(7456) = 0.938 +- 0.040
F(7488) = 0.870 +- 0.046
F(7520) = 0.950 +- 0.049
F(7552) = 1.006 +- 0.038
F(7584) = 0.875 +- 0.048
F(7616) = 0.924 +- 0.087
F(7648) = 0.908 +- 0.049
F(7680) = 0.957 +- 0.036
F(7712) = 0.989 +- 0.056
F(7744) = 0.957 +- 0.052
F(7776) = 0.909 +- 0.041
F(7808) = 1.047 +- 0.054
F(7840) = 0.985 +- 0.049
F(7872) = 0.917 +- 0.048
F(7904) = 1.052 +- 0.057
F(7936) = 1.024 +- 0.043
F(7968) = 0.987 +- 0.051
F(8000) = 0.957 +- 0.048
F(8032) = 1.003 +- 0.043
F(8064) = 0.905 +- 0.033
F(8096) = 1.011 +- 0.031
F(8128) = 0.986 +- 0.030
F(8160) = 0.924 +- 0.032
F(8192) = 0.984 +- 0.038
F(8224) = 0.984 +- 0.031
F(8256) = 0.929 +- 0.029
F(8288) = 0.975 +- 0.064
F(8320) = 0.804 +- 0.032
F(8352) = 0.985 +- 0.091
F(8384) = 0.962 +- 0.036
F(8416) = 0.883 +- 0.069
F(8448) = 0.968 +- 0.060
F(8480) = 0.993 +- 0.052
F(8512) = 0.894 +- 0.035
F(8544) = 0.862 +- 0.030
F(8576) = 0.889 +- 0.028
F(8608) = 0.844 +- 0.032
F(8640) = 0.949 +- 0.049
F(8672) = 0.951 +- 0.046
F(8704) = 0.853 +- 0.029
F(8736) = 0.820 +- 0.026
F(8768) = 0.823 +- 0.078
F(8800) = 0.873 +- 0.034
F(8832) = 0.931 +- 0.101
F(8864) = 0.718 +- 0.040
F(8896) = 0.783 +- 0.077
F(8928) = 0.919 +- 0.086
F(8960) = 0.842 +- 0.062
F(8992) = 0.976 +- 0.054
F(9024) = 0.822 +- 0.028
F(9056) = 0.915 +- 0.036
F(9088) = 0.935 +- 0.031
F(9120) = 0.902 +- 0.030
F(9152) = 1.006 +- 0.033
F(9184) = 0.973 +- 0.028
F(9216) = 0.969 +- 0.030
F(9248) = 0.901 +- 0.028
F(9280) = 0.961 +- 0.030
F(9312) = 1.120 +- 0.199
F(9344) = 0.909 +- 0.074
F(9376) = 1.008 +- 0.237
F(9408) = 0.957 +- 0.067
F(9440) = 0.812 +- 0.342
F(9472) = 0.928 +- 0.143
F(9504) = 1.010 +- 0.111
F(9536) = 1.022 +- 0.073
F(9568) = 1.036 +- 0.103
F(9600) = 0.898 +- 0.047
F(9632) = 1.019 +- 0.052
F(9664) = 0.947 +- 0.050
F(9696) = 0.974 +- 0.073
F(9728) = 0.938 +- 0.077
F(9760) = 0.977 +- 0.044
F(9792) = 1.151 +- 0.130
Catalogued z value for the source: 0.711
